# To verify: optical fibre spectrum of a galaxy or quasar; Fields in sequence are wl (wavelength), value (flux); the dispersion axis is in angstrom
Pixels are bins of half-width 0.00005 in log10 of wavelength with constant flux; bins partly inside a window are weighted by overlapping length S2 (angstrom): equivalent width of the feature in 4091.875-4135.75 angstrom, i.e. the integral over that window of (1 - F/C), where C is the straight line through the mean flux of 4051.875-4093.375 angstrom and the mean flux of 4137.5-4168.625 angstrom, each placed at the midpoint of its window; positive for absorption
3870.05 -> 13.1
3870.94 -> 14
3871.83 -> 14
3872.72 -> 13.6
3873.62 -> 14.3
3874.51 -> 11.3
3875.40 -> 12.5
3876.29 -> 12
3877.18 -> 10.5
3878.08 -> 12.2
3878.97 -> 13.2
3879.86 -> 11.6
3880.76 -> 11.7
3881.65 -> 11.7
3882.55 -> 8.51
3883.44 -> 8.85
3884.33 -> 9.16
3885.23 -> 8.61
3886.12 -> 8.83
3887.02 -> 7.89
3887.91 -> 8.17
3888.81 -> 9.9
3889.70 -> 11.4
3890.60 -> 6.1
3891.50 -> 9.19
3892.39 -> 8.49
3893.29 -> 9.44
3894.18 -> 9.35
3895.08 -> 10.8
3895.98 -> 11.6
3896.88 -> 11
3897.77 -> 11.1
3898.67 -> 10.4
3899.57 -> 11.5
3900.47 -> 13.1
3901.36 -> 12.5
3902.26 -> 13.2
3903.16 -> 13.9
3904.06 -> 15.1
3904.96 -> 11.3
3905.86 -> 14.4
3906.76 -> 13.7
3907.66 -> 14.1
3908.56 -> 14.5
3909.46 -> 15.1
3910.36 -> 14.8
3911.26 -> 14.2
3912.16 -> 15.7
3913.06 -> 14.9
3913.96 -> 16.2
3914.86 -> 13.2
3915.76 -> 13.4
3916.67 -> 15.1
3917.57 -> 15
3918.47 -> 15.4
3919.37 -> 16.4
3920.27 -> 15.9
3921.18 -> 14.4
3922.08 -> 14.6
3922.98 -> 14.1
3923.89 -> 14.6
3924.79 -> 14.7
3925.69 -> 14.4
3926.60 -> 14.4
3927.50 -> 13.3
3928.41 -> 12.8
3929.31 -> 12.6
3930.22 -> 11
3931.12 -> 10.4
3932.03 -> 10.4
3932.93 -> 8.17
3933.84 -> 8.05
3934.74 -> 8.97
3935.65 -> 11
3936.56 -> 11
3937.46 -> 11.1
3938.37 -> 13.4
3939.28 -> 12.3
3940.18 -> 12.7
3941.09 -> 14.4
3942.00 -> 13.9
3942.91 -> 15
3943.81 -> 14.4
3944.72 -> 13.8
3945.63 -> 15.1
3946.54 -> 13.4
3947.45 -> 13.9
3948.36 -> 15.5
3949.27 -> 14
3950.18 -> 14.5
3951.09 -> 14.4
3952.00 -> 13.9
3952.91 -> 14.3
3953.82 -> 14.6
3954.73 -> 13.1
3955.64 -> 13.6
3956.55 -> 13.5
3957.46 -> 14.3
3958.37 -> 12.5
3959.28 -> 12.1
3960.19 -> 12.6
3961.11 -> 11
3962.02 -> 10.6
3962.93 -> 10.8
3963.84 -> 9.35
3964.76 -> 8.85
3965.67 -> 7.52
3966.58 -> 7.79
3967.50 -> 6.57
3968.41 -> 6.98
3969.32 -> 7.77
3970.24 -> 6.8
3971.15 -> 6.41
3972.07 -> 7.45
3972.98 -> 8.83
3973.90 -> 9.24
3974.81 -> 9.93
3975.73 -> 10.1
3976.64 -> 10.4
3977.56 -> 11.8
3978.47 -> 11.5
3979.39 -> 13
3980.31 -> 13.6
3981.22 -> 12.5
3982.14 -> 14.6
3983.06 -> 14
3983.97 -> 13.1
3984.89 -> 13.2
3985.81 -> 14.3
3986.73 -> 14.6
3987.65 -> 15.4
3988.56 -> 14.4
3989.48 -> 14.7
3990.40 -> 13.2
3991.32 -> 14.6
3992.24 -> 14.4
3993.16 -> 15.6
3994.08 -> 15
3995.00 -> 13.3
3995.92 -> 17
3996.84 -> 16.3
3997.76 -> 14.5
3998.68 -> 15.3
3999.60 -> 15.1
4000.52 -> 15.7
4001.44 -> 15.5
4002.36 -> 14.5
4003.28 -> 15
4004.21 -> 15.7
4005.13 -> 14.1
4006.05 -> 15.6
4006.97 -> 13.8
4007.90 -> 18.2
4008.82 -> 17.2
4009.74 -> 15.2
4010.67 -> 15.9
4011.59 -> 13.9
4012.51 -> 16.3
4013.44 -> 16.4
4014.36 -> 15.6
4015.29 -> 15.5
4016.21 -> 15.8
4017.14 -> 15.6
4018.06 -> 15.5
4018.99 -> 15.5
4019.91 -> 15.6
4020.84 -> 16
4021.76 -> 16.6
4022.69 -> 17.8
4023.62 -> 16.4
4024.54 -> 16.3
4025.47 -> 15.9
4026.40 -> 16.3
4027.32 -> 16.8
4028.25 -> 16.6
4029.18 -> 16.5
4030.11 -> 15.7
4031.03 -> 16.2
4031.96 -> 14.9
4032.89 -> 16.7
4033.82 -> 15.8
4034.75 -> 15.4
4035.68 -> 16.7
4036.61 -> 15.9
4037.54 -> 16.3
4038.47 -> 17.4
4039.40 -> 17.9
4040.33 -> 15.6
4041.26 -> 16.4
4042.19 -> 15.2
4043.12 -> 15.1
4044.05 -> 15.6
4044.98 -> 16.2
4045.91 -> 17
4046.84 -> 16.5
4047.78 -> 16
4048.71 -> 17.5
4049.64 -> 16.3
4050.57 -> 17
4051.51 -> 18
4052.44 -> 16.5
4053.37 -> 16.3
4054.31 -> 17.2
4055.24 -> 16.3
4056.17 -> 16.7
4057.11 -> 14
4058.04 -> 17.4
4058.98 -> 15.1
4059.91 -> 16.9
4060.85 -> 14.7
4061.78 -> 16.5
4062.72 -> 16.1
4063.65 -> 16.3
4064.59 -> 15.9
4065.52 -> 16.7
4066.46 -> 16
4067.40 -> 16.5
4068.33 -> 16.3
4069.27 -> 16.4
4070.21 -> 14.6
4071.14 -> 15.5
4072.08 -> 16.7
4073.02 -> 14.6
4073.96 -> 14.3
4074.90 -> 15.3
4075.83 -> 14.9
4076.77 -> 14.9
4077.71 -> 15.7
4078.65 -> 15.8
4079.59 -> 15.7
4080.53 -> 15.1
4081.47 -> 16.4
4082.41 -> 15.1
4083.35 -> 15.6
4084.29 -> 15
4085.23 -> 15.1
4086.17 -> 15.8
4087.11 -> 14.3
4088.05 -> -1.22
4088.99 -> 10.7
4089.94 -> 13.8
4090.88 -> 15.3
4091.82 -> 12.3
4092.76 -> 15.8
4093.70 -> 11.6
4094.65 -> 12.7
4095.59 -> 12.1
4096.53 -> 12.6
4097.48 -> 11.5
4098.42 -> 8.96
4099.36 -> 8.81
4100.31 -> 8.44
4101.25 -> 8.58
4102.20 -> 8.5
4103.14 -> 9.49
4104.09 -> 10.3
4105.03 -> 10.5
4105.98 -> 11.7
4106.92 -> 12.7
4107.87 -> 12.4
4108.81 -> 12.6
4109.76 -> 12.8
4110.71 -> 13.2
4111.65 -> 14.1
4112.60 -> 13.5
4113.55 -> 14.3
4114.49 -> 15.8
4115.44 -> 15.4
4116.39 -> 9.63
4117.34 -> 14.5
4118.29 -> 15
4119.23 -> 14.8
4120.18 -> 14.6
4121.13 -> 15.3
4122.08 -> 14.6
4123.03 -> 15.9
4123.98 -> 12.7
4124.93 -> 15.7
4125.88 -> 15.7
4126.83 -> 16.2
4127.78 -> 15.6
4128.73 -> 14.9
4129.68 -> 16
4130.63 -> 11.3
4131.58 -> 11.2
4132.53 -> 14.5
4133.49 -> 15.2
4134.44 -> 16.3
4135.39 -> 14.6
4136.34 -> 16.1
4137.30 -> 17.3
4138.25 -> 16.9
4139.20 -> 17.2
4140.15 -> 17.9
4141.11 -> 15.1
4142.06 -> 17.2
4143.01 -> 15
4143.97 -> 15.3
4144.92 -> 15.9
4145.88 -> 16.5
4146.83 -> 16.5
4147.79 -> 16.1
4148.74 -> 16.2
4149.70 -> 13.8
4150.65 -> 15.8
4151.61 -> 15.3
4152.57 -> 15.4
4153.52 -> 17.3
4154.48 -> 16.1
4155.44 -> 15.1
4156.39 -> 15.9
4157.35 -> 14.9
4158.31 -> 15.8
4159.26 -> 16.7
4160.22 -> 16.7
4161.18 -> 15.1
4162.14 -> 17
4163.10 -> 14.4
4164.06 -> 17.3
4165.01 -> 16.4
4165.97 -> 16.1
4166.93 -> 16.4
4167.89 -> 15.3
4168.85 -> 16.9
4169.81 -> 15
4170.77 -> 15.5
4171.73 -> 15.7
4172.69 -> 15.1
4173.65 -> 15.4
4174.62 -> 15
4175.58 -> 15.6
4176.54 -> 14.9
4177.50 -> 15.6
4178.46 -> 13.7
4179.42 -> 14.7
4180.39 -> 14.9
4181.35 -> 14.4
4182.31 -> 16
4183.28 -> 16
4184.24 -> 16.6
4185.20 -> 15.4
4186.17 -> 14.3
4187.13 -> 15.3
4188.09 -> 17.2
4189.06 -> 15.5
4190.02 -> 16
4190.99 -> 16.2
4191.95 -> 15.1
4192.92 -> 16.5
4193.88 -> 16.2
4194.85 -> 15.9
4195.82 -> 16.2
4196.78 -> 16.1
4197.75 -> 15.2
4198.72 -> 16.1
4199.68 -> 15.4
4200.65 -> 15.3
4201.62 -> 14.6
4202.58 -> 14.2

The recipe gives 7.0 angstrom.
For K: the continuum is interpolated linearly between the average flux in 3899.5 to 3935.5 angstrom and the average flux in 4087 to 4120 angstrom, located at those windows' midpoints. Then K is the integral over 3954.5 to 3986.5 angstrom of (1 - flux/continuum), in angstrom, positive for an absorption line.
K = 5.3 angstrom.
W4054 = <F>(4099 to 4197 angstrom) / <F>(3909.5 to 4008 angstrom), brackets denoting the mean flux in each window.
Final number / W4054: 1.14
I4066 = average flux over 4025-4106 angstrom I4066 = 14.8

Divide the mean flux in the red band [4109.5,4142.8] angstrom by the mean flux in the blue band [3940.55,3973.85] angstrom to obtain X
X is 1.3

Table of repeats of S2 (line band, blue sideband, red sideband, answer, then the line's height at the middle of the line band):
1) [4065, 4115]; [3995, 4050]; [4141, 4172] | 8.14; 15.9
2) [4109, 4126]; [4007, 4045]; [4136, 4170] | 1.92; 16.1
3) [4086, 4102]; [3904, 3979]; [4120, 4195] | 3.81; 14.7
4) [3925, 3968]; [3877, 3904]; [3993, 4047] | 1.85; 12.8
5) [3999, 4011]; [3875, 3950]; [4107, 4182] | -1.75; 13.5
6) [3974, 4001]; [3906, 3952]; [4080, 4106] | -1.63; 13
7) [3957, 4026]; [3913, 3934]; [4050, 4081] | 6.23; 14.7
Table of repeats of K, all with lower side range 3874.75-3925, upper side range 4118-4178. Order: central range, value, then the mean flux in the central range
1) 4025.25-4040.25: -2.4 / 16.3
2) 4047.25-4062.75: -2.2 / 16.4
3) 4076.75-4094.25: 1.1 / 13.8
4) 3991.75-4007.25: -1.7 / 15.1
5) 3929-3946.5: 1.1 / 12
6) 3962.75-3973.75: 4.4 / 7.89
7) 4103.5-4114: 1.8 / 12.5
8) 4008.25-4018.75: -1.5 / 15.7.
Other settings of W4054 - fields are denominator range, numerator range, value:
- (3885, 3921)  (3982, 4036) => 1.24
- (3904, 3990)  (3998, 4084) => 1.26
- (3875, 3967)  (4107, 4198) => 1.24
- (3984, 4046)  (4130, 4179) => 1.00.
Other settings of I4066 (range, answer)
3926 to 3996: 12.2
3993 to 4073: 16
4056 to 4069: 16.1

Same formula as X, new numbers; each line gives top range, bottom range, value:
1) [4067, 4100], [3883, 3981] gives 1.15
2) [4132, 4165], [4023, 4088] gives 1.00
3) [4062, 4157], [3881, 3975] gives 1.19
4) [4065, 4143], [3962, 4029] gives 1.02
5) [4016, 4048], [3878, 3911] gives 1.44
